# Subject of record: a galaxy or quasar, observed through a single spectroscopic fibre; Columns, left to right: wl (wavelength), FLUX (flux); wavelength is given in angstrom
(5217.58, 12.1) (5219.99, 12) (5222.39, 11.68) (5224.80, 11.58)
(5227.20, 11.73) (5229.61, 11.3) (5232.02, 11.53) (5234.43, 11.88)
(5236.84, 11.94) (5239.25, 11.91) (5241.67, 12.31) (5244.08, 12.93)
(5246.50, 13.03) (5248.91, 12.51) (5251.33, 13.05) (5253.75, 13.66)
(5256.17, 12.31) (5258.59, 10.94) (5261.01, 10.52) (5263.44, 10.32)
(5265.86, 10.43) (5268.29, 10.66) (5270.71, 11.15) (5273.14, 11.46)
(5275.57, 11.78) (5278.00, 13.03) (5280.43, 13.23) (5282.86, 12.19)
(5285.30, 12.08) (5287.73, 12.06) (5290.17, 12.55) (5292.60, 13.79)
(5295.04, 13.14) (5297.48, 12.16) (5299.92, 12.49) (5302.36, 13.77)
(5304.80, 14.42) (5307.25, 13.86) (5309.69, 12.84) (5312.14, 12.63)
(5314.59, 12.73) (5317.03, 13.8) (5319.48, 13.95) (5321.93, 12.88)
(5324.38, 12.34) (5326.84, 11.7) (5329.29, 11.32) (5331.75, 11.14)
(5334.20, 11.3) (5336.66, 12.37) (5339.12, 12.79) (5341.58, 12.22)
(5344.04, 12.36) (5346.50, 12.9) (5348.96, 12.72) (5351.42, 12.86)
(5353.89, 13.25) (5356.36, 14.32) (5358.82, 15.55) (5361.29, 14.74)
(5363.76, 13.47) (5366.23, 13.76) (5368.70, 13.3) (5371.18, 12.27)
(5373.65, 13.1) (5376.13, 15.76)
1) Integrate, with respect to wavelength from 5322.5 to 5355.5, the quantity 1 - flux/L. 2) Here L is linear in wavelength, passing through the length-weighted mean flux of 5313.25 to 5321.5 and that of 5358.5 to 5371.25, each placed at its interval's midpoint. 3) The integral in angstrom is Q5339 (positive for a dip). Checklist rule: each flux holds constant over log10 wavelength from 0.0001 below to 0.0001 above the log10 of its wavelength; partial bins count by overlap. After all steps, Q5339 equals 3.2 angstrom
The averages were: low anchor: 13.4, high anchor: 13.9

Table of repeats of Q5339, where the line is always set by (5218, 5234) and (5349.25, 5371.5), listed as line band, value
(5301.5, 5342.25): 1.33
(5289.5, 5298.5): -0.17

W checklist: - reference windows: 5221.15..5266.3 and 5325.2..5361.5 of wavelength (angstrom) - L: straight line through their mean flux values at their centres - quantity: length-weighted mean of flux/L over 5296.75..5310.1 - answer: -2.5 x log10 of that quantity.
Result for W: -0.08 mag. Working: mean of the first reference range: 11.9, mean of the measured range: 13.3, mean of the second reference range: 12.7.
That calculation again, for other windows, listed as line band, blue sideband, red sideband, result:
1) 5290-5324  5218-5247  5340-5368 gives -0.03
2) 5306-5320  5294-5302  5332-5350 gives -0.06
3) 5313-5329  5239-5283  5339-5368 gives 0.01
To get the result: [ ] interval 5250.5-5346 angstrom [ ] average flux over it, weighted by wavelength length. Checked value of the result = 12.3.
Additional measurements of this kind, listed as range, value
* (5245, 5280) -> 11.8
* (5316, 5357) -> 12.6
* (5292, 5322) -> 13.3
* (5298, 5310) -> 13.4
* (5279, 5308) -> 13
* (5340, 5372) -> 13.4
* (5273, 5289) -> 12.3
